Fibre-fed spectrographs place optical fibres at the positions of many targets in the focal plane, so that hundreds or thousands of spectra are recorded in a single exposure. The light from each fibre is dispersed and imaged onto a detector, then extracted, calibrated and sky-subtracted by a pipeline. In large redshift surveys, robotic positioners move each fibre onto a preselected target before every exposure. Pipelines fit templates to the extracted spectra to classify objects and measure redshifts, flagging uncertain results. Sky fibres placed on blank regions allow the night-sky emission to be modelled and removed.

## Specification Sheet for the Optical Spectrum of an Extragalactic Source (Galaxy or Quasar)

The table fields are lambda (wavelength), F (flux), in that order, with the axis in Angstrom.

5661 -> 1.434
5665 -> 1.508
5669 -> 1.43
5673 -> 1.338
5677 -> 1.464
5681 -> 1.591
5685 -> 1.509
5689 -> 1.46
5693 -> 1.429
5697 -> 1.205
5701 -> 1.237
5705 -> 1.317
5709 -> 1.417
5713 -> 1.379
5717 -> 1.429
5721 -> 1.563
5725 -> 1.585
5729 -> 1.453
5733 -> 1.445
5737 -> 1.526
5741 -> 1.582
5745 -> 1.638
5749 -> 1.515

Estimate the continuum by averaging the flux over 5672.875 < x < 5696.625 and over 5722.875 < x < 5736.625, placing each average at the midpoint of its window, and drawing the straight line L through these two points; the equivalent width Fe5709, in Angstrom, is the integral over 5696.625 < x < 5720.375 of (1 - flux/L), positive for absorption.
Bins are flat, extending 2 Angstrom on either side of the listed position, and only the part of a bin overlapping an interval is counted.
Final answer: 2.0 Angstrom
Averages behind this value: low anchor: 1.46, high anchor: 1.5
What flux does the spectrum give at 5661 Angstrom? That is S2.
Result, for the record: 1.434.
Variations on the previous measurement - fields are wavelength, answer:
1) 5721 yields 1.563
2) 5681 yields 1.591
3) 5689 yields 1.46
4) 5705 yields 1.317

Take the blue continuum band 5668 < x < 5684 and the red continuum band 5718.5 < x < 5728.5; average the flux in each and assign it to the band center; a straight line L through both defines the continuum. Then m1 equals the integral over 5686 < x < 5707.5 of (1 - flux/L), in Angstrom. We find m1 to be 2.3 Angstrom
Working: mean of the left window 1.46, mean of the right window 1.55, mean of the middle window 1.34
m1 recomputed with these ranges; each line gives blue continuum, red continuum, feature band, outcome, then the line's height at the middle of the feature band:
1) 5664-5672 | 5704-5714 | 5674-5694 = -0.94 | 1.42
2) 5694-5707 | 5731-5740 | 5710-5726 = -1.11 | 1.38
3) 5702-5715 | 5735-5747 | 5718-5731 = -0.51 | 1.47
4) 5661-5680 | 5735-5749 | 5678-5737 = 2.97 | 1.51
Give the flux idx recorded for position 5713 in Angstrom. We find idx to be 1.379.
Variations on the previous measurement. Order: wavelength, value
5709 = 1.417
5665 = 1.508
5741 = 1.582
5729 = 1.453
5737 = 1.526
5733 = 1.445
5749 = 1.515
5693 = 1.429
